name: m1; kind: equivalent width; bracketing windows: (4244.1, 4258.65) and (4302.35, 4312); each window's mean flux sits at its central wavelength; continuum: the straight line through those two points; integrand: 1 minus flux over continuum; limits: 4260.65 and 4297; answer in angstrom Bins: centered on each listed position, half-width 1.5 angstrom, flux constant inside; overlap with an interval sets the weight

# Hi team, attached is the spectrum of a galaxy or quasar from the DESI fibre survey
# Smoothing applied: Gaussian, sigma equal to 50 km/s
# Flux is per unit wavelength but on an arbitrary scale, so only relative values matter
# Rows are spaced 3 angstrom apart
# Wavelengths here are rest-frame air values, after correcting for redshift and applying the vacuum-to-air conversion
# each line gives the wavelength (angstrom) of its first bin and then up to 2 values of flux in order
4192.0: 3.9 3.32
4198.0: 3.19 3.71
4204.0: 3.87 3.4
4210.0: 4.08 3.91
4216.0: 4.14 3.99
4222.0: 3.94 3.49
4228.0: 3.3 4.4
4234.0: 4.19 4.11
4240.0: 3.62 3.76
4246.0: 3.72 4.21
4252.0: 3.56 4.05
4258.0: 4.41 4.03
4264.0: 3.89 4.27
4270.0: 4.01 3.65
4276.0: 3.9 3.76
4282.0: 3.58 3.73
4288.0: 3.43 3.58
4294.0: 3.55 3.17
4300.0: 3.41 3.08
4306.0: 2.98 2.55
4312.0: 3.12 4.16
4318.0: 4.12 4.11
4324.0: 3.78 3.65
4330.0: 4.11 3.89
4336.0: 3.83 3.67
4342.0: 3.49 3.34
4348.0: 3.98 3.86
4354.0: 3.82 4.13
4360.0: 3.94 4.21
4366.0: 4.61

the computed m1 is -3.3 angstrom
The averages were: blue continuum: 3.96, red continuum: 2.89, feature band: 3.75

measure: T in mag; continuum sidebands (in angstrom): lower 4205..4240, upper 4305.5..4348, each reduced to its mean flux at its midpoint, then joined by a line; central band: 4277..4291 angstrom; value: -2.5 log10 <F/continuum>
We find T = 0.04 mag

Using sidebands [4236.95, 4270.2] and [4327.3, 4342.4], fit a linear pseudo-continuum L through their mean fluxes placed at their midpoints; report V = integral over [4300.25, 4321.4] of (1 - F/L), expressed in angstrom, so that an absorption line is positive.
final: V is 2.43 angstrom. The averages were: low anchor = 3.96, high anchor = 3.81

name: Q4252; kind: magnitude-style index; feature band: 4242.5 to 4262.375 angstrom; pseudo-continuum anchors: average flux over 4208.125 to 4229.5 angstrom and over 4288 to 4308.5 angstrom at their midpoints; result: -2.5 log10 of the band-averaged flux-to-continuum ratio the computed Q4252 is -0.11 mag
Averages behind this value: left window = 3.83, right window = 3.27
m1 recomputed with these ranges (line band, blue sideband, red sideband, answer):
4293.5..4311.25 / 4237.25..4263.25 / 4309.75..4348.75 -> 3.34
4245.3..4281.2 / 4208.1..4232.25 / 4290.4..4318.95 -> -3.34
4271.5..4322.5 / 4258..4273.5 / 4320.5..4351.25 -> 5.17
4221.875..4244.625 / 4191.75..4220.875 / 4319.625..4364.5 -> -0.46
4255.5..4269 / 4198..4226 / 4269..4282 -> -1.21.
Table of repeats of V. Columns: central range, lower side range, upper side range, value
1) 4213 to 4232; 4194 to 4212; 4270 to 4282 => -1.09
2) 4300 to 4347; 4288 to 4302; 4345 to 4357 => 0.62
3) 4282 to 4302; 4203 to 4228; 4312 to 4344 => 1.85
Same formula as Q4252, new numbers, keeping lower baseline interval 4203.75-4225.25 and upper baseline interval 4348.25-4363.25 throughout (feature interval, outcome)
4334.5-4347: 0.105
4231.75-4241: -0.038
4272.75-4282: 0.046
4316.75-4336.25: 0.006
